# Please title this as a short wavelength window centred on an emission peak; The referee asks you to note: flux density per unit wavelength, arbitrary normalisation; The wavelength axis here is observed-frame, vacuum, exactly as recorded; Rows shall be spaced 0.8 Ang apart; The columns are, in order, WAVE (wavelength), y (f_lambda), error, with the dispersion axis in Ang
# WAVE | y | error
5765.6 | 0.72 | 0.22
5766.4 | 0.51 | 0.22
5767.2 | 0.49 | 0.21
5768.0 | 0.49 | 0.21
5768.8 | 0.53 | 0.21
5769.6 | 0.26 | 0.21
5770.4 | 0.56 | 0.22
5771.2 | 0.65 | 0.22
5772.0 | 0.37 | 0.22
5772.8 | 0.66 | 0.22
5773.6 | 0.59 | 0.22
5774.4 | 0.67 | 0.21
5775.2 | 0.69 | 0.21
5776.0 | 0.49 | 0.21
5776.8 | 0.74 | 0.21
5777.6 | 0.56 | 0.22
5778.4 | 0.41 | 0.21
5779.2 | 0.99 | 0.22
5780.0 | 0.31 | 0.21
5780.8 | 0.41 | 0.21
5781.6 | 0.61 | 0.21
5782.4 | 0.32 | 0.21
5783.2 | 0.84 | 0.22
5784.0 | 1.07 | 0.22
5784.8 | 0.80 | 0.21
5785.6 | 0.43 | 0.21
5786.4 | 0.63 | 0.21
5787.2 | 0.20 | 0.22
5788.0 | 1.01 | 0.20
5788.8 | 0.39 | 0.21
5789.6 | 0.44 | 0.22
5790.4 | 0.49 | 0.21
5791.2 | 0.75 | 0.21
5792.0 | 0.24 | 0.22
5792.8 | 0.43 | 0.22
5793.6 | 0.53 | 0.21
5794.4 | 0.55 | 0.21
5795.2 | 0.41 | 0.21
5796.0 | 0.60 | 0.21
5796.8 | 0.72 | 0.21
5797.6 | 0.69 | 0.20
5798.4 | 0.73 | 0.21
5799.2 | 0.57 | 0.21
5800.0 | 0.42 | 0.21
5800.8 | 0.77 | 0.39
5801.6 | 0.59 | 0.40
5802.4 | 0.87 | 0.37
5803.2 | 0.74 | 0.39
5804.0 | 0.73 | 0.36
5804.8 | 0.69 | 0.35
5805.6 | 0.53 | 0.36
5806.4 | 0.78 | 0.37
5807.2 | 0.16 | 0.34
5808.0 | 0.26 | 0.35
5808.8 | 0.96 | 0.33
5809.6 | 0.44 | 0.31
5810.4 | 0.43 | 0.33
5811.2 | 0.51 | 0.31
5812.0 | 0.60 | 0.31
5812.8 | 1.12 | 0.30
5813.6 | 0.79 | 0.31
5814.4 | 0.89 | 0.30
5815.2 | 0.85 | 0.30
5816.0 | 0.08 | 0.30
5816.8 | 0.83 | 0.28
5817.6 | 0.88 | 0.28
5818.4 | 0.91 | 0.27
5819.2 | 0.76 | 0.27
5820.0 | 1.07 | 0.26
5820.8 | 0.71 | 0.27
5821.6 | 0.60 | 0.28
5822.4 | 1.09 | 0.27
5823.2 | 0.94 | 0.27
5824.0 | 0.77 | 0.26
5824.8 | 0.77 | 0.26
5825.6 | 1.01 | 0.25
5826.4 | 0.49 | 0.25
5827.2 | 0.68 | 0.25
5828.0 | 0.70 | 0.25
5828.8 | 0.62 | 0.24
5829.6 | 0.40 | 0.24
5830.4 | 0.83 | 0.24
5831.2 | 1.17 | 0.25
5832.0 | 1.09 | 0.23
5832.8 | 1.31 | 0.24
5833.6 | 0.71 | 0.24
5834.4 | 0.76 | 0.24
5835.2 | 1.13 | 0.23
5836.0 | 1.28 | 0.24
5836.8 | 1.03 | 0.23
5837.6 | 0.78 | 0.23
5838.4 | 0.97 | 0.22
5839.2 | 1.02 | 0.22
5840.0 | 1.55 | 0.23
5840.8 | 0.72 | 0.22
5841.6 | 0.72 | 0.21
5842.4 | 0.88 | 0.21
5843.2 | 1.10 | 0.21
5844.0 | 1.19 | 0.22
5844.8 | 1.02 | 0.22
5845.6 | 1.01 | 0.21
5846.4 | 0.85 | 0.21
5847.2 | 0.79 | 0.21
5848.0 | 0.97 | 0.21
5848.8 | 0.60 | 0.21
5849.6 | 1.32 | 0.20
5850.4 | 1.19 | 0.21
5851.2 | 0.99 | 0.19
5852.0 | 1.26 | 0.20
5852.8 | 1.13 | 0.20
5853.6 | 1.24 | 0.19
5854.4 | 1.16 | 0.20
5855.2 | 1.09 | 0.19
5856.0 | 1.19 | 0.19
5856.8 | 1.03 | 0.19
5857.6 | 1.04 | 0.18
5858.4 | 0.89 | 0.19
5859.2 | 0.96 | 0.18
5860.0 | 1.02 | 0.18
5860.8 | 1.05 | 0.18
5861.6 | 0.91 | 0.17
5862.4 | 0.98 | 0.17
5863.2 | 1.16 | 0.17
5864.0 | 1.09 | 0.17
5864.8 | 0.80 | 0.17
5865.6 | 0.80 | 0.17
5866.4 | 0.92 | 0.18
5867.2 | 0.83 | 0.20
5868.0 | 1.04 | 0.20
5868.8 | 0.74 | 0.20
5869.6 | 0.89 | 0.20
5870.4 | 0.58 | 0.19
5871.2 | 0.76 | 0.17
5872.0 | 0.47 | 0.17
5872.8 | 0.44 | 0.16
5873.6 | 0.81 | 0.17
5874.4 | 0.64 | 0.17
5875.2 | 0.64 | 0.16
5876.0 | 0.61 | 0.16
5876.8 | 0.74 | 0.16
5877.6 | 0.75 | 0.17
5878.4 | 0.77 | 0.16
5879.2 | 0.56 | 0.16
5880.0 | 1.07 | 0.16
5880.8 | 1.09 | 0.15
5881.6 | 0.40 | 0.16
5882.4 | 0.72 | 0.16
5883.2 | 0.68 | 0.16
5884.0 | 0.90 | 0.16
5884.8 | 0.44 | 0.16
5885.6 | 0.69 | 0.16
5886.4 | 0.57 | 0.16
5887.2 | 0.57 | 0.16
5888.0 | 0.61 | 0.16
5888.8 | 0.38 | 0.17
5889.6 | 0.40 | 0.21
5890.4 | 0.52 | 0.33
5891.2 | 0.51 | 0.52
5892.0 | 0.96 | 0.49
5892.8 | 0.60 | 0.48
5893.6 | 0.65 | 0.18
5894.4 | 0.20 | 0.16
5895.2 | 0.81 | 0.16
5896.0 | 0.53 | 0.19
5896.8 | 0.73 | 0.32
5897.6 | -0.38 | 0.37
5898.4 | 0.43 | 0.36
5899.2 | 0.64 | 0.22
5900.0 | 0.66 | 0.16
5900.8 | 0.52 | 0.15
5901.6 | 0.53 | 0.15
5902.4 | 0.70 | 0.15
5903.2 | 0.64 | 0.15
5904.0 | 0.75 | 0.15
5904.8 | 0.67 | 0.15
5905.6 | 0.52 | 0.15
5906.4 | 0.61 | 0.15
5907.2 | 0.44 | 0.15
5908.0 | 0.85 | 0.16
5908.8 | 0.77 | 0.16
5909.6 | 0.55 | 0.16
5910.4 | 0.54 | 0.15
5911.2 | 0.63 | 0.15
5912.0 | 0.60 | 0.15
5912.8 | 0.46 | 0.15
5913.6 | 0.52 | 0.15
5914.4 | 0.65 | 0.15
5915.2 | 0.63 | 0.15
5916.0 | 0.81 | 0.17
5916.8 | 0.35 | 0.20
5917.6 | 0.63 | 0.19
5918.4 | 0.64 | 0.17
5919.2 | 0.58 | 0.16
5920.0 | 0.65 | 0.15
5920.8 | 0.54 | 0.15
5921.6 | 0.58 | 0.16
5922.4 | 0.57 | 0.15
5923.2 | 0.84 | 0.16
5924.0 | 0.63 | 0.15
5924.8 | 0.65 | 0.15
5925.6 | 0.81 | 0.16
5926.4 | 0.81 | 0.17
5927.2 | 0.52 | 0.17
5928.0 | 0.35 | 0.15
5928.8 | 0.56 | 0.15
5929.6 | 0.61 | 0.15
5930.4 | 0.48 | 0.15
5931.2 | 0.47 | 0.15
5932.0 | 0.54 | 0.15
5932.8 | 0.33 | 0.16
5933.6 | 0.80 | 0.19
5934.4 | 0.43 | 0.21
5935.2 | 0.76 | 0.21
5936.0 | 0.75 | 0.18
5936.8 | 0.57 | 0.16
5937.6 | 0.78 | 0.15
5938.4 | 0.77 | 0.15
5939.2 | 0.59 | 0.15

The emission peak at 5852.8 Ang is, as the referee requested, Mg II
